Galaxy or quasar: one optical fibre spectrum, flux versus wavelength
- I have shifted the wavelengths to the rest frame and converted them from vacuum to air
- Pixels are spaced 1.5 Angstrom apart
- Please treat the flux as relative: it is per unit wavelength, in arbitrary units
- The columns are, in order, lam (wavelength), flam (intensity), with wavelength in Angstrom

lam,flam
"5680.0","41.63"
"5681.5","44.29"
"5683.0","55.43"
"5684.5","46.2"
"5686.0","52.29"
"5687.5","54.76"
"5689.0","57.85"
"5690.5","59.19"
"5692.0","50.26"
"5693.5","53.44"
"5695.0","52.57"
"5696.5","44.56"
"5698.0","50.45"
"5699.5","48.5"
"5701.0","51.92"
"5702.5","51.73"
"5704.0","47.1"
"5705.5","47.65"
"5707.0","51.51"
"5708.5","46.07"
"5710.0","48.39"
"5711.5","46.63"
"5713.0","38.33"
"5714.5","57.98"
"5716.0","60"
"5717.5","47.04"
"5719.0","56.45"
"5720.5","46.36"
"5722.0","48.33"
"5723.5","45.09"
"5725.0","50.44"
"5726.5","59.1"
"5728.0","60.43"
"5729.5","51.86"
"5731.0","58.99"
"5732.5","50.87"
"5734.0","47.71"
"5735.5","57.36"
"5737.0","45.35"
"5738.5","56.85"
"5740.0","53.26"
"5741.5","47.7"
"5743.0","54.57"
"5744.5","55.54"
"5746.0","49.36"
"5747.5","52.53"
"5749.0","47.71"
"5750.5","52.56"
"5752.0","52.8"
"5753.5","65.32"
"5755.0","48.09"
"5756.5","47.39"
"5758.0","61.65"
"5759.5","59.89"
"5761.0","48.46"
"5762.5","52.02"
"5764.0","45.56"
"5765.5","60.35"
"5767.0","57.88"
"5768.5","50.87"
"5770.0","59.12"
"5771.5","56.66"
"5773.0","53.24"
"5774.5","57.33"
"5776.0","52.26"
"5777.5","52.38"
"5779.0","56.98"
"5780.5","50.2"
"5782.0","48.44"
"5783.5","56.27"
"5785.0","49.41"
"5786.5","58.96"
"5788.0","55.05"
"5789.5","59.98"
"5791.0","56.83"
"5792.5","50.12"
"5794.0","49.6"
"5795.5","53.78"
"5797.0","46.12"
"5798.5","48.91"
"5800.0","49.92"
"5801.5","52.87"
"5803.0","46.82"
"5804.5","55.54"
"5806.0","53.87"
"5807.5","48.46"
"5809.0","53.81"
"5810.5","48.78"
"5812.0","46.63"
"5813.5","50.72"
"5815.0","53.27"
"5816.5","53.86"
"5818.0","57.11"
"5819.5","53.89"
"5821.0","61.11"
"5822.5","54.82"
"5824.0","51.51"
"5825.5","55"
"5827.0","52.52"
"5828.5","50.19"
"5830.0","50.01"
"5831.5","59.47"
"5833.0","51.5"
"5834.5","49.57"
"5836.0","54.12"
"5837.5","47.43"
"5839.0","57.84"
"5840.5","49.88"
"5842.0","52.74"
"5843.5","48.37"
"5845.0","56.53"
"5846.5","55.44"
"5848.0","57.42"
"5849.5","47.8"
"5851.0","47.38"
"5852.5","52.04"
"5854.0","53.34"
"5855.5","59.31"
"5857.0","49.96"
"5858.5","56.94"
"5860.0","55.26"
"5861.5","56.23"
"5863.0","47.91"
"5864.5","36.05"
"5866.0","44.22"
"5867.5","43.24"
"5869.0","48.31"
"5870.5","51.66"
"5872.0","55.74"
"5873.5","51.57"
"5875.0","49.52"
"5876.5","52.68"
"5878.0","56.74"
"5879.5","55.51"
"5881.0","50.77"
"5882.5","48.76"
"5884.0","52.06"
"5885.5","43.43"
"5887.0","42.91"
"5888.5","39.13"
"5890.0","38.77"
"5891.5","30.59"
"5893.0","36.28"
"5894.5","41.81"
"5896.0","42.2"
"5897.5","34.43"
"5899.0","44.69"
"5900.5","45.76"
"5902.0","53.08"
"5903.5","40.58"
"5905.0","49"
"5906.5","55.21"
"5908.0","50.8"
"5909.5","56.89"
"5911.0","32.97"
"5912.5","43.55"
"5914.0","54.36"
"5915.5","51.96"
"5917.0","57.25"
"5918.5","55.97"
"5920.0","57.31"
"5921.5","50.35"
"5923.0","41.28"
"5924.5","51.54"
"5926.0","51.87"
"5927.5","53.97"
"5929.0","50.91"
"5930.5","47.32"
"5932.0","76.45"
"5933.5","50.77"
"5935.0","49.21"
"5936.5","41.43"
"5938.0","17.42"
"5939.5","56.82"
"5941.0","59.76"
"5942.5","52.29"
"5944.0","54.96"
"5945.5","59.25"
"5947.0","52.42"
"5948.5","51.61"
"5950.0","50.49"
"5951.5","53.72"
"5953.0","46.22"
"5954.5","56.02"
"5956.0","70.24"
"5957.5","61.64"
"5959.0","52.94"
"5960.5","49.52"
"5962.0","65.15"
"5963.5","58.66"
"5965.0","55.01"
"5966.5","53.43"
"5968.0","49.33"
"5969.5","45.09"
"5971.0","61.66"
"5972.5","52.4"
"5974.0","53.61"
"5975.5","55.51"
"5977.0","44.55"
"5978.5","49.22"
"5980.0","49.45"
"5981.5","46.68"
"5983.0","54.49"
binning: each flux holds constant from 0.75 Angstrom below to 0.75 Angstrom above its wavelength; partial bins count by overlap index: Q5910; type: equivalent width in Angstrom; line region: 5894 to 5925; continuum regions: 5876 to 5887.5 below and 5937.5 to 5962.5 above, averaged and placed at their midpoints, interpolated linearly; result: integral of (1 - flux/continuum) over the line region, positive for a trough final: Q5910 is 2.2 Angstrom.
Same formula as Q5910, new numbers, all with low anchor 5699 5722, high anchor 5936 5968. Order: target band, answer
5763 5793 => -2.2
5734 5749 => -0.6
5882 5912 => 4.9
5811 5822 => -0.5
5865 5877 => 0.6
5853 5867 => 0.3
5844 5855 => -0.2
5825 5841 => -0.3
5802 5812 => 0.0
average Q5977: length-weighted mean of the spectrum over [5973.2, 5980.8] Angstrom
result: 50.5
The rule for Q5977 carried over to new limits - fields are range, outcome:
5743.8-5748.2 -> 52.4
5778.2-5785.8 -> 52.3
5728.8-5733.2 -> 54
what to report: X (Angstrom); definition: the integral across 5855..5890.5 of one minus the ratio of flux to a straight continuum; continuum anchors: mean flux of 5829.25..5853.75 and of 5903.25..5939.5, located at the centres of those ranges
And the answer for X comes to 1.33 Angstrom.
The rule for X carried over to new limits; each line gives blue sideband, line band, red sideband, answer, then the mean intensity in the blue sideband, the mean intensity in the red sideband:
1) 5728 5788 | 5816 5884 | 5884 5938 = -3.4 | 53.5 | 47.2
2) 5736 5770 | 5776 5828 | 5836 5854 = -0.1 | 53.2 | 52.2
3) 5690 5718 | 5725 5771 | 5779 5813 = -2.4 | 50.1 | 51.9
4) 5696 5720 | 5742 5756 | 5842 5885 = -0.8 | 49.7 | 51.4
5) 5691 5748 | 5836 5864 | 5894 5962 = -1.0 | 51.1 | 50.8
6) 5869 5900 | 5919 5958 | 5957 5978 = -0.9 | 46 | 54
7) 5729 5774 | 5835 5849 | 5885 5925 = -1.2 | 53.4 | 46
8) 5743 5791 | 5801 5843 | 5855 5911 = -1.4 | 54.1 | 47.5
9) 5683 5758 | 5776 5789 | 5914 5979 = -0.4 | 51.7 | 53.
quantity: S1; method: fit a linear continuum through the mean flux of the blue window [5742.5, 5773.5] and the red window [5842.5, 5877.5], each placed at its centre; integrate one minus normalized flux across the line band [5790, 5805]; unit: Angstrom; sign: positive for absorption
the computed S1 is 0.5 Angstrom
